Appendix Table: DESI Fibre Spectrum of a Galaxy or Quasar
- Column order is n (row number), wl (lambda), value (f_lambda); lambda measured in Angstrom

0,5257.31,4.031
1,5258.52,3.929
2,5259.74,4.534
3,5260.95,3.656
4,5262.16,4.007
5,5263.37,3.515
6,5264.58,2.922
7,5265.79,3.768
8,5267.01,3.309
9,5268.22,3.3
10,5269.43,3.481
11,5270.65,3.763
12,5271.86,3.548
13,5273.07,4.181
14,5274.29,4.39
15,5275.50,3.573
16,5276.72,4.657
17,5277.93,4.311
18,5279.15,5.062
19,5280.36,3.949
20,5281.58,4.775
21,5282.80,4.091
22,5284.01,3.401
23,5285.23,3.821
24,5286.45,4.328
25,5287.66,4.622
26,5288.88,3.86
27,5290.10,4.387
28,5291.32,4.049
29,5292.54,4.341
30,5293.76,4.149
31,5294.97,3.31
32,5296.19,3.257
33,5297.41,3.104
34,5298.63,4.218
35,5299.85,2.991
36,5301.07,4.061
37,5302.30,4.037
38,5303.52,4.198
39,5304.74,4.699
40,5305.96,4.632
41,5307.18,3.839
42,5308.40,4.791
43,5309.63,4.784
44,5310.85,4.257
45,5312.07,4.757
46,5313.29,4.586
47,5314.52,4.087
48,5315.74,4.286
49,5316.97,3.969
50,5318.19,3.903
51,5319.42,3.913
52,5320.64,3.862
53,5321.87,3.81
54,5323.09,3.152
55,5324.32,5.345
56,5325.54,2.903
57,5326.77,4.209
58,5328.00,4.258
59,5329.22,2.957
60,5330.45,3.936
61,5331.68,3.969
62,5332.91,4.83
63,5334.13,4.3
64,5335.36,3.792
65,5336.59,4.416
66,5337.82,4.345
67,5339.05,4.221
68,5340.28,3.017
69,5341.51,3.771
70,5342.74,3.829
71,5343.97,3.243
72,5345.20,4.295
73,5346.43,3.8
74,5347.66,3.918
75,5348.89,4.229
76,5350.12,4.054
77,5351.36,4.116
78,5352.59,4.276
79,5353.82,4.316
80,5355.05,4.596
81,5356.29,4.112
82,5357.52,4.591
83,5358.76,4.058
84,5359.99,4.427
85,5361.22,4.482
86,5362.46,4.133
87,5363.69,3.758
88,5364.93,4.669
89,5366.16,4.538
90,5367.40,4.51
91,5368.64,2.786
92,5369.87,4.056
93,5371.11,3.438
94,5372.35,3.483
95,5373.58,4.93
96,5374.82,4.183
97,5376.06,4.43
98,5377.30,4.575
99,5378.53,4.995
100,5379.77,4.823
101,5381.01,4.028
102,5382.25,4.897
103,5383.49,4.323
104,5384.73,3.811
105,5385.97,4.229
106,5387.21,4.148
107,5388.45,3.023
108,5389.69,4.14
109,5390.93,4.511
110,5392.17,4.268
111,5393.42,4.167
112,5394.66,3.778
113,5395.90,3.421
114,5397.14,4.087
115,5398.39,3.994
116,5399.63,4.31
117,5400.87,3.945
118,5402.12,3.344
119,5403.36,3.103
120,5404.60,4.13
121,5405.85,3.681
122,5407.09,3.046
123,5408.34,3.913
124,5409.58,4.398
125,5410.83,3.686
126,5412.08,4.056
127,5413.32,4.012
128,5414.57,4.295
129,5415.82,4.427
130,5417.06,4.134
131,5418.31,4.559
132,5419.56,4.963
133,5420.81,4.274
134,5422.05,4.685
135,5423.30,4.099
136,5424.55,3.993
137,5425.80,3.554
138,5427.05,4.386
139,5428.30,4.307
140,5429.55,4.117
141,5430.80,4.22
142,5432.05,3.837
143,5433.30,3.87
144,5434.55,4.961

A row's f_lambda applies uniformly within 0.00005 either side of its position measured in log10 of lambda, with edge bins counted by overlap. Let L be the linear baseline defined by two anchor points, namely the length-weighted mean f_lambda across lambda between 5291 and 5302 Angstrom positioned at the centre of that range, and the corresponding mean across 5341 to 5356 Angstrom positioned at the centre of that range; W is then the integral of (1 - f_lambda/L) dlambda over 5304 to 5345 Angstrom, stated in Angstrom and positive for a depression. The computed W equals -2.1 Angstrom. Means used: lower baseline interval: 3.72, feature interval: 4.08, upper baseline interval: 4.04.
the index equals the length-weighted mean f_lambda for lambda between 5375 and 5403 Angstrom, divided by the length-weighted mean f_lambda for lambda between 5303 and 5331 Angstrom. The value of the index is 1.00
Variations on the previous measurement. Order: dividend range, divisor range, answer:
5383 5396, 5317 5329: 1.03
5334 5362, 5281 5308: 1.02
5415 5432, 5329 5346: 1.08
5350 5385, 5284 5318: 1.04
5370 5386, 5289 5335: 1.06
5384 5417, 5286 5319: 0.95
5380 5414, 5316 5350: 1.00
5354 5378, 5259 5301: 1.08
